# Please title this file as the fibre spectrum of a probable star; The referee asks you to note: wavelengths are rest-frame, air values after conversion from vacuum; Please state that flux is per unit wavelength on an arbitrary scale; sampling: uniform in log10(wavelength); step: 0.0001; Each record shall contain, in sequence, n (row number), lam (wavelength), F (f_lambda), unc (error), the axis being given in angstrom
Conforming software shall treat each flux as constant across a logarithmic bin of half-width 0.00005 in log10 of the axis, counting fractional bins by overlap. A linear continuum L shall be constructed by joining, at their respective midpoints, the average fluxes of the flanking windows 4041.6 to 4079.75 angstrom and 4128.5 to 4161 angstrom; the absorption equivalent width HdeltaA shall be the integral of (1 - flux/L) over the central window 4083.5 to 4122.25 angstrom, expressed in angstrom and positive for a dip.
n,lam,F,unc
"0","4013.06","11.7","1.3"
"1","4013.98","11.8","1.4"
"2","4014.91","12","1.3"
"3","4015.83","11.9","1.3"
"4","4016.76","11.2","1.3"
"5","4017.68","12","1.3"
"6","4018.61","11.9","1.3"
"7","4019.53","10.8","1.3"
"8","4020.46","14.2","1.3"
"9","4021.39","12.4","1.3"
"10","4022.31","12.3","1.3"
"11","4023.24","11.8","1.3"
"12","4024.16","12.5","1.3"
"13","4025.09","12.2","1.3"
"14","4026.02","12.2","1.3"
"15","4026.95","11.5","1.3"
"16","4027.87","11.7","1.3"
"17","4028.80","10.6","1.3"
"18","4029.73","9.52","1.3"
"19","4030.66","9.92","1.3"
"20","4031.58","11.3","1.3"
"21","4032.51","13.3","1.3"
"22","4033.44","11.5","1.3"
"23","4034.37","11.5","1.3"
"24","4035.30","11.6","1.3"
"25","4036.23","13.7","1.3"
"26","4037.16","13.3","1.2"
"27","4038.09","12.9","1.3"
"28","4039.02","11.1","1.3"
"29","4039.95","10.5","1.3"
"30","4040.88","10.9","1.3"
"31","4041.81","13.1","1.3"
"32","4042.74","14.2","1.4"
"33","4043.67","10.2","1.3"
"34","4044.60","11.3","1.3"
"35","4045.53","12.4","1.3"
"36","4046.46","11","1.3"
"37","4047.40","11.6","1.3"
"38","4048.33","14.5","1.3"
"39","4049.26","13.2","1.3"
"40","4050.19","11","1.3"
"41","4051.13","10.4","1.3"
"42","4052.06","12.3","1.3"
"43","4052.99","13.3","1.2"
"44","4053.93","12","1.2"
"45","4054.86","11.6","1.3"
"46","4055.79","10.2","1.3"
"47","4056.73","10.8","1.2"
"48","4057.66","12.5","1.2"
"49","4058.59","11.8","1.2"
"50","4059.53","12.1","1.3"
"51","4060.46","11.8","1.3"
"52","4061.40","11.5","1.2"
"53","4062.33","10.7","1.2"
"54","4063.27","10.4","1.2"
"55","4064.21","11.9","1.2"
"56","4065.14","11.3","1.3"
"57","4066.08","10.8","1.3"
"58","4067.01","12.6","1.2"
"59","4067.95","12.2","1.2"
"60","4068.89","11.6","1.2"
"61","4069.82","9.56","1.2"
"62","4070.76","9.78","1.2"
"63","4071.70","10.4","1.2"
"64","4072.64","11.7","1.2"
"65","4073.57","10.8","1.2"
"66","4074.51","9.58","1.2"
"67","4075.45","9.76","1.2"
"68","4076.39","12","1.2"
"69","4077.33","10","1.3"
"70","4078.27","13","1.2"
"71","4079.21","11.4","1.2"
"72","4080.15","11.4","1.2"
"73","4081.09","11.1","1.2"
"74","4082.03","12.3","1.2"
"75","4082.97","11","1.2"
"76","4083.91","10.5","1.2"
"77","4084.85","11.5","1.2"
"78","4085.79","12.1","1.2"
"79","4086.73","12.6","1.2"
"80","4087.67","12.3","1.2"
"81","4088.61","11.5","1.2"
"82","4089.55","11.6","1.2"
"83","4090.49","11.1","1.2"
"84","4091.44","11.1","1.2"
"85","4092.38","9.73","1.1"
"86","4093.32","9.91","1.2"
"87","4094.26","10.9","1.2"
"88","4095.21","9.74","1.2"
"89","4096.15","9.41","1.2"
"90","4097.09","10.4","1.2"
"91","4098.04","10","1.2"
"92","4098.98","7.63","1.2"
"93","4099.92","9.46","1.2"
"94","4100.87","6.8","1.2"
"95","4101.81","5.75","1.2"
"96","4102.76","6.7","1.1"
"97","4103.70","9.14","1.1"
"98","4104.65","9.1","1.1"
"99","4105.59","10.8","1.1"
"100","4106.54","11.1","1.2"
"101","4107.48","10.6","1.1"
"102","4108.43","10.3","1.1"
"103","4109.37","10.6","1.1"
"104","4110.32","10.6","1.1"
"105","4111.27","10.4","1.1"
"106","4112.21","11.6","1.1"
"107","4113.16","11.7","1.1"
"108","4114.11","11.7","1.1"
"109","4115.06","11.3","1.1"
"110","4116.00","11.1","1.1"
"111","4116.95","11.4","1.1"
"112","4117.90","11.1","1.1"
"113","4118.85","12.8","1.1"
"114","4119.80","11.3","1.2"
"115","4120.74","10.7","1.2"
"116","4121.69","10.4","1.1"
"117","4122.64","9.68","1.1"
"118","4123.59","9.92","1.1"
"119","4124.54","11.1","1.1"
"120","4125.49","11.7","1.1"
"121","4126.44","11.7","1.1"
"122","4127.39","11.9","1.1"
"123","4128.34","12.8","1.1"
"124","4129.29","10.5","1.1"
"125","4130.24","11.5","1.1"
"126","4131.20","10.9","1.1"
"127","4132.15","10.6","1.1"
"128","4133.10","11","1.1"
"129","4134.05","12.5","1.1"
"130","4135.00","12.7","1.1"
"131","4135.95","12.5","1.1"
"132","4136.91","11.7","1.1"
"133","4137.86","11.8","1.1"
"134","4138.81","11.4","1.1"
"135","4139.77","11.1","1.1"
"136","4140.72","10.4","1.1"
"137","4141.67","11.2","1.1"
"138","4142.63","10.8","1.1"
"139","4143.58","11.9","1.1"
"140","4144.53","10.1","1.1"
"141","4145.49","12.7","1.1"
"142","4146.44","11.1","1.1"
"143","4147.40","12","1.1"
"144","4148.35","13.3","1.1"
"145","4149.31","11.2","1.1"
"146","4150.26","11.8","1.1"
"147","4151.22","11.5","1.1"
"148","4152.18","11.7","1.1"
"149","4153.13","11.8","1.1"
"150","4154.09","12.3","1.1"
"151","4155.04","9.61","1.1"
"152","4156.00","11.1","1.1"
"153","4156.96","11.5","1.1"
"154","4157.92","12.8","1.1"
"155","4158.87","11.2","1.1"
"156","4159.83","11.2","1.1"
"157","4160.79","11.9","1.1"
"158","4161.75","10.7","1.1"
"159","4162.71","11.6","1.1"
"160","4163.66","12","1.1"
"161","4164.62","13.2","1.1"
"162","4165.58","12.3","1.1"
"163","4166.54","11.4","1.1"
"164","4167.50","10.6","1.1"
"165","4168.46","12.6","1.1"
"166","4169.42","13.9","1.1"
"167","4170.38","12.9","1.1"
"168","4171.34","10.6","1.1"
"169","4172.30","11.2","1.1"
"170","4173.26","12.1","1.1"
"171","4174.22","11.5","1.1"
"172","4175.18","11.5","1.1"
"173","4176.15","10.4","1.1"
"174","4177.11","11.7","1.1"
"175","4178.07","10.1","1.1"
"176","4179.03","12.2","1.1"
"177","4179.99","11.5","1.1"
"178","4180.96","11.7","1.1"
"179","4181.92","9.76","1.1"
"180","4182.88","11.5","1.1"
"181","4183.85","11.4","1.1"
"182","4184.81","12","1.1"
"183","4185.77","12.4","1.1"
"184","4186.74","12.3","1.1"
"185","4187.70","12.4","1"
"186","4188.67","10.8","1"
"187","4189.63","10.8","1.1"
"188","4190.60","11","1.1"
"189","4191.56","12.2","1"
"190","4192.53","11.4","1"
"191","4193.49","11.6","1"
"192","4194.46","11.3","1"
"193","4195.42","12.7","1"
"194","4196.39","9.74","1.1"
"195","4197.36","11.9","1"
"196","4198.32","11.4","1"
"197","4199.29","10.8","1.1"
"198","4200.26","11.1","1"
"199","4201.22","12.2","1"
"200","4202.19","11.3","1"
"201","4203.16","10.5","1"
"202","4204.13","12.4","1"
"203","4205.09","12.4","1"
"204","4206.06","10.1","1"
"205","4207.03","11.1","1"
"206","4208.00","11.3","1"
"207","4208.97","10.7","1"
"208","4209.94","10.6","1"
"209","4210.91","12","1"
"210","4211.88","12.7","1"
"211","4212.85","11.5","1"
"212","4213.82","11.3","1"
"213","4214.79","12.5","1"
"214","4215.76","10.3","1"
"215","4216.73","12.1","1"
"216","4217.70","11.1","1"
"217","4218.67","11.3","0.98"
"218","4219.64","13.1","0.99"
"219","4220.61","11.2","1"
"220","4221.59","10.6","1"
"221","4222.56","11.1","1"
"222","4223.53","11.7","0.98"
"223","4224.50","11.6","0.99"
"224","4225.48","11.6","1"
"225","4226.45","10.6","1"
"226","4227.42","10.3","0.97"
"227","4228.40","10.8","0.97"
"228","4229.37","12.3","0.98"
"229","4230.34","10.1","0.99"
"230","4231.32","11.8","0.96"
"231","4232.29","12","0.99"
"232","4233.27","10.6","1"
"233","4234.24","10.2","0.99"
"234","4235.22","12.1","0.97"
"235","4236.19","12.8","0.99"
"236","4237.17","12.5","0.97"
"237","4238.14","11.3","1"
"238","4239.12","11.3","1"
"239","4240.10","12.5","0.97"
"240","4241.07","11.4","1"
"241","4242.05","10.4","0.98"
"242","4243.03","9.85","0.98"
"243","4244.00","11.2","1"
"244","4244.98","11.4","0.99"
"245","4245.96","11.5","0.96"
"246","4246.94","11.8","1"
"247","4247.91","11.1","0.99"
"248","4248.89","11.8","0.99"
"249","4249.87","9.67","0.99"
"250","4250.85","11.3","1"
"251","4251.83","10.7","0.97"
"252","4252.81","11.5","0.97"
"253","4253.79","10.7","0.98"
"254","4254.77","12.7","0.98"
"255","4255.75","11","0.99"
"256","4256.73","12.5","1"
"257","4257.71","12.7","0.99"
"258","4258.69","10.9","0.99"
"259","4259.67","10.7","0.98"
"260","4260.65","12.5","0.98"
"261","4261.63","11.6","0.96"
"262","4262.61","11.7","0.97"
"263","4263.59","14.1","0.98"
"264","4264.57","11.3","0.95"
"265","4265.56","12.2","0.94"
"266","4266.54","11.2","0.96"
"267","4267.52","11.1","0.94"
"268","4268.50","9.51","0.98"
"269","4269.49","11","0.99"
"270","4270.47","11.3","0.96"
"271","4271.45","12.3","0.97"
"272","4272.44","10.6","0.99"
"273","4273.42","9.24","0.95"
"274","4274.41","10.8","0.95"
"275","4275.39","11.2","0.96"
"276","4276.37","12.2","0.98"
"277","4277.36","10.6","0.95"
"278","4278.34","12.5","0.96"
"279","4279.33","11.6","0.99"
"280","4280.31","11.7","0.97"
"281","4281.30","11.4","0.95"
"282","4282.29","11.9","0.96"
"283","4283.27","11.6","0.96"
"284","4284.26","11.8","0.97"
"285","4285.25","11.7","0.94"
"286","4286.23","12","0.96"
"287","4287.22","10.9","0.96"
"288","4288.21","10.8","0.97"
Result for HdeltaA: 3.6 angstrom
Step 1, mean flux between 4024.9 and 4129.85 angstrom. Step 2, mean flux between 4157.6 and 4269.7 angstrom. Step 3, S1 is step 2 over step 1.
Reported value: 1.0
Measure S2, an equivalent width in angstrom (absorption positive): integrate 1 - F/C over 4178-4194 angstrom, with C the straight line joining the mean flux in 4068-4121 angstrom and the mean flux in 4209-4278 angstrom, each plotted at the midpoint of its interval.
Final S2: -0.6 angstrom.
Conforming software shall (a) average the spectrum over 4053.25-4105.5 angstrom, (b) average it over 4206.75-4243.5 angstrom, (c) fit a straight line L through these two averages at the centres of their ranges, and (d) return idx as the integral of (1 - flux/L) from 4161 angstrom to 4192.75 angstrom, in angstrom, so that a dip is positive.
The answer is -1.4 angstrom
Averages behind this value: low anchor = 10.7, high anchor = 11.4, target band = 11.6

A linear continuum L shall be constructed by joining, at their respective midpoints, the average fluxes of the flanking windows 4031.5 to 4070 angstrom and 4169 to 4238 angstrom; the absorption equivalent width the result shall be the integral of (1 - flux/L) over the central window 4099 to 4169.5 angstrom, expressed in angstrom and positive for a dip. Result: 3.1 angstrom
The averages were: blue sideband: 11.8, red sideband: 11.5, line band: 11.1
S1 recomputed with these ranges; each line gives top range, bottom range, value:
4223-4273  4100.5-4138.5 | 1.05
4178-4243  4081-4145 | 1.06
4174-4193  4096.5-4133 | 1.09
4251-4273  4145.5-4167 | 0.98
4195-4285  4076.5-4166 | 1.03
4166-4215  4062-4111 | 1.09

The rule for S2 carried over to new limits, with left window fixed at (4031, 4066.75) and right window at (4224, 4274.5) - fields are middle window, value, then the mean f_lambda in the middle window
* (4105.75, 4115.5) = 0.6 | 11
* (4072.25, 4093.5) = 0.9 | 11.2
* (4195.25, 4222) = 0.1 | 11.4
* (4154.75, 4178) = -0.2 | 11.6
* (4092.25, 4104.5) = 3.0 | 8.87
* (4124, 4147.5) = 0.3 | 11.5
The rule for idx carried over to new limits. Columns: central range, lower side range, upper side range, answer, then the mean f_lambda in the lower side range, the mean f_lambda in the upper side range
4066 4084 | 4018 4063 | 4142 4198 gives 1.0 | 11.8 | 11.6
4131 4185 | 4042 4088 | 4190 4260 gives -0.6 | 11.5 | 11.4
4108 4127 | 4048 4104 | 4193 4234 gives 0.0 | 10.9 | 11.4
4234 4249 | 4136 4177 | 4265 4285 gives -0.1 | 11.6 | 11.3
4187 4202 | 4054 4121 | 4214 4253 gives -0.3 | 10.8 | 11.3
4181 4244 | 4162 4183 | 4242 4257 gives 0.1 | 11.6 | 11.2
